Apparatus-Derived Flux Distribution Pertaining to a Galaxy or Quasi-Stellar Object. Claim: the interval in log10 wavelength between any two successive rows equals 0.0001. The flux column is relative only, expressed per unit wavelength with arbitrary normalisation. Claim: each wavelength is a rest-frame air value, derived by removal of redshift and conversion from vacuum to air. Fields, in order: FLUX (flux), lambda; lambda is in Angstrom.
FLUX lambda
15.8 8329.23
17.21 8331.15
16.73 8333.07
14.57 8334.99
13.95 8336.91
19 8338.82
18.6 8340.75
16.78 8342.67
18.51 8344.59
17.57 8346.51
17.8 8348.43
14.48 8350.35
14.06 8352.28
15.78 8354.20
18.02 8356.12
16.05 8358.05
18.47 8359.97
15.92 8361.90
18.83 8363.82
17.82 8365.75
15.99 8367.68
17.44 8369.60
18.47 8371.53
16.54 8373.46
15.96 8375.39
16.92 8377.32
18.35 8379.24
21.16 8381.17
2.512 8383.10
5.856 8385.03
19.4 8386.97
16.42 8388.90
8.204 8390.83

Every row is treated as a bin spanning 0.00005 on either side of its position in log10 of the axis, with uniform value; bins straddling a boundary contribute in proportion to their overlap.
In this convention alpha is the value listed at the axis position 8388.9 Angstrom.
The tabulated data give 16.42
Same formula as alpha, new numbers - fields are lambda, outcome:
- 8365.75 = 17.82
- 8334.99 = 14.57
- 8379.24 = 18.35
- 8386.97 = 19.4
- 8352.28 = 14.06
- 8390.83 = 8.204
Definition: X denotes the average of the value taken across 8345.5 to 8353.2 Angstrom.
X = 16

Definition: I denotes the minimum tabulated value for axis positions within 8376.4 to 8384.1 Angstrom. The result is 2.512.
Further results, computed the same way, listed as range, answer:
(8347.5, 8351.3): 14.48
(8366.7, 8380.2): 15.96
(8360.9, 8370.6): 15.92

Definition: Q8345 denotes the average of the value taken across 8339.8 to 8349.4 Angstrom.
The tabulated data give 17.9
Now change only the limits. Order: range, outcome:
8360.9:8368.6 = 17.1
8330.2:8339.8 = 16.3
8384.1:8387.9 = 12.6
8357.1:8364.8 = 17.3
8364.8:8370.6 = 17.1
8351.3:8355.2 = 15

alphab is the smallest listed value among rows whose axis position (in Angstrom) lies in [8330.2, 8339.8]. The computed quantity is 13.95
